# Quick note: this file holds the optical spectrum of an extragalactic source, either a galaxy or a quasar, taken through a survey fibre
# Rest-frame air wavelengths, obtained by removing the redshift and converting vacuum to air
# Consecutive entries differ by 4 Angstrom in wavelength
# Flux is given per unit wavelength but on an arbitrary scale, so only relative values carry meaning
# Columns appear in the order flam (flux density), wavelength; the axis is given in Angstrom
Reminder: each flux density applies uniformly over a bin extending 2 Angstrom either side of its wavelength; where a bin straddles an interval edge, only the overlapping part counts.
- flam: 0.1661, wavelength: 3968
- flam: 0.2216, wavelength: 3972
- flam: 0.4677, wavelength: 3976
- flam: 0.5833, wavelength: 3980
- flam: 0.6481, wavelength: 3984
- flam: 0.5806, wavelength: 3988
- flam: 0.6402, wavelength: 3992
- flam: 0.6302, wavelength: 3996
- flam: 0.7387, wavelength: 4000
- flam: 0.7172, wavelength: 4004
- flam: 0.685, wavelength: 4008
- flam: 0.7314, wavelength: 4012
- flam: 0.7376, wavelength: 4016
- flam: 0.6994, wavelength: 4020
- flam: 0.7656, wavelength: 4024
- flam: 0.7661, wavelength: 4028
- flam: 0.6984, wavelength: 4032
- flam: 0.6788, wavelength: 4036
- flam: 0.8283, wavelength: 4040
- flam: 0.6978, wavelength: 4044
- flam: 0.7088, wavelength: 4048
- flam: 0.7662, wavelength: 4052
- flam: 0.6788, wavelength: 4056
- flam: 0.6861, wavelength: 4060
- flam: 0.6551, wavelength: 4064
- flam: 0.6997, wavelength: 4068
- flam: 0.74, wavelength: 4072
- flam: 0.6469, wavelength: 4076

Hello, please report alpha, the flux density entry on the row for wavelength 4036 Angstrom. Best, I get 0.6788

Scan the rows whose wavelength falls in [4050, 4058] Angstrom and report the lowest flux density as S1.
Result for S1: 0.6788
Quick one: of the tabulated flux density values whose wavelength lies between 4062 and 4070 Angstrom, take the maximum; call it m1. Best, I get 0.6997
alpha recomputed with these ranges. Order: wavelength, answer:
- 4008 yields 0.685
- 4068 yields 0.6997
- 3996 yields 0.6302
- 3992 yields 0.6402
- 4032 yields 0.6984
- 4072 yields 0.74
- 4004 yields 0.7172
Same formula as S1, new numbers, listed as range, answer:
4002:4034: 0.685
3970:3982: 0.2216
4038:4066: 0.6551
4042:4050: 0.6978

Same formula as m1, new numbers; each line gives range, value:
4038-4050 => 0.8283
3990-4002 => 0.7387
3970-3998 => 0.6481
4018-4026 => 0.7656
